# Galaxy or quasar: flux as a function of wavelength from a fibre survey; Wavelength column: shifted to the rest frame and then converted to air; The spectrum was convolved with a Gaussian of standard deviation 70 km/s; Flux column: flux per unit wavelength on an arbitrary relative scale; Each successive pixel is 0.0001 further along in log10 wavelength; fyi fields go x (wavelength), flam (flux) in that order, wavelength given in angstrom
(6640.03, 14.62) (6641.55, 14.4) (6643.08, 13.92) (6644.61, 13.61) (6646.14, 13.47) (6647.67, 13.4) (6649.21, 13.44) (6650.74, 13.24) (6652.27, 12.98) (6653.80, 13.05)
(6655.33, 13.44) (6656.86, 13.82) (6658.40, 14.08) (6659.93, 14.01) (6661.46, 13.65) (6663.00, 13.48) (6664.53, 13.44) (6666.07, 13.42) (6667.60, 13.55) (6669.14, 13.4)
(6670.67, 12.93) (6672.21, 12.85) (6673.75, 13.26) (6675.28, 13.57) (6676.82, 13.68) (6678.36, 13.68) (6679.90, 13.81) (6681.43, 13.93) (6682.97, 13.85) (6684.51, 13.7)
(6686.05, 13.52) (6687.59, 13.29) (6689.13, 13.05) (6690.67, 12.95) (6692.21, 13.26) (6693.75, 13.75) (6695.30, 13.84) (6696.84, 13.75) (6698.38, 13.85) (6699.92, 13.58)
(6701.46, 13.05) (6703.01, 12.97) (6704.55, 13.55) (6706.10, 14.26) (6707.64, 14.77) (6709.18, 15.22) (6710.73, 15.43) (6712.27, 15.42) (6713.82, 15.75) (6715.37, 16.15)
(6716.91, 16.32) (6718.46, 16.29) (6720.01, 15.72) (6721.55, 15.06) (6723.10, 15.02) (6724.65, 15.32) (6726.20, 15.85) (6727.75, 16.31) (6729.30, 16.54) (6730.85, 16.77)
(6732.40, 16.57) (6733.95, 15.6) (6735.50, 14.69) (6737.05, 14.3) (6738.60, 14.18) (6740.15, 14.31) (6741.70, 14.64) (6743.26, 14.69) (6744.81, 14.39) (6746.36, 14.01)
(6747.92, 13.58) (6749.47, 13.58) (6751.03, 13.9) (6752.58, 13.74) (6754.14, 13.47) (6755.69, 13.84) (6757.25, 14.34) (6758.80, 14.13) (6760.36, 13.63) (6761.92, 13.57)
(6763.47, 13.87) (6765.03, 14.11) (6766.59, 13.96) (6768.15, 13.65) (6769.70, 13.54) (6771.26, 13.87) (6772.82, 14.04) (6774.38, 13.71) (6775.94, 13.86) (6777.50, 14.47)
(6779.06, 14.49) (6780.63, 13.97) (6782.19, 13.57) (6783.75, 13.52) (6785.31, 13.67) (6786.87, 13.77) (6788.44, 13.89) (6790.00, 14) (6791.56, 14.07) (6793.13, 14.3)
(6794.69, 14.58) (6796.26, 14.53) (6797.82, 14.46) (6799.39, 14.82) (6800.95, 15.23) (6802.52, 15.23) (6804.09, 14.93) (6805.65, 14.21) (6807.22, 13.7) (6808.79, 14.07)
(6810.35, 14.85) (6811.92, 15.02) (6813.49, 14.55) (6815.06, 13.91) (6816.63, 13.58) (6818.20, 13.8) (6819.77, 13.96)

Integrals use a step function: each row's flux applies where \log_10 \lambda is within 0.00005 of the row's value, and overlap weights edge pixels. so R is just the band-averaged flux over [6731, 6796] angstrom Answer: 14.1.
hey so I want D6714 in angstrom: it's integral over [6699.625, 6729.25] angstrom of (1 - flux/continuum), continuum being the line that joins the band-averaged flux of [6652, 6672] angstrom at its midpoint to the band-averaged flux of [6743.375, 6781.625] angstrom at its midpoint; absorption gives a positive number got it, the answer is -3.0 angstrom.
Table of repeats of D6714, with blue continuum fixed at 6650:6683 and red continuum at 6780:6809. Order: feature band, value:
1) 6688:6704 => 0.3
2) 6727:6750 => -1.7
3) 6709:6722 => -1.8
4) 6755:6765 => 0.1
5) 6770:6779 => 0.1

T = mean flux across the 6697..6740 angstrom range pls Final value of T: 15.1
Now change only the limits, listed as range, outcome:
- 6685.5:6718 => 14.2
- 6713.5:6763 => 14.9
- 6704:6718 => 15.3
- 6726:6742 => 15.4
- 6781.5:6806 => 14.3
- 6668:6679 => 13.3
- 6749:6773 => 13.8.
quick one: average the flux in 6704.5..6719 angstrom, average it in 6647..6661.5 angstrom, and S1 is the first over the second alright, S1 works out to 1.14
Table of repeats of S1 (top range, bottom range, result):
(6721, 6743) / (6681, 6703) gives 1.14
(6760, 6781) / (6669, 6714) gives 1.01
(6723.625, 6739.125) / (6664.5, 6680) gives 1.17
